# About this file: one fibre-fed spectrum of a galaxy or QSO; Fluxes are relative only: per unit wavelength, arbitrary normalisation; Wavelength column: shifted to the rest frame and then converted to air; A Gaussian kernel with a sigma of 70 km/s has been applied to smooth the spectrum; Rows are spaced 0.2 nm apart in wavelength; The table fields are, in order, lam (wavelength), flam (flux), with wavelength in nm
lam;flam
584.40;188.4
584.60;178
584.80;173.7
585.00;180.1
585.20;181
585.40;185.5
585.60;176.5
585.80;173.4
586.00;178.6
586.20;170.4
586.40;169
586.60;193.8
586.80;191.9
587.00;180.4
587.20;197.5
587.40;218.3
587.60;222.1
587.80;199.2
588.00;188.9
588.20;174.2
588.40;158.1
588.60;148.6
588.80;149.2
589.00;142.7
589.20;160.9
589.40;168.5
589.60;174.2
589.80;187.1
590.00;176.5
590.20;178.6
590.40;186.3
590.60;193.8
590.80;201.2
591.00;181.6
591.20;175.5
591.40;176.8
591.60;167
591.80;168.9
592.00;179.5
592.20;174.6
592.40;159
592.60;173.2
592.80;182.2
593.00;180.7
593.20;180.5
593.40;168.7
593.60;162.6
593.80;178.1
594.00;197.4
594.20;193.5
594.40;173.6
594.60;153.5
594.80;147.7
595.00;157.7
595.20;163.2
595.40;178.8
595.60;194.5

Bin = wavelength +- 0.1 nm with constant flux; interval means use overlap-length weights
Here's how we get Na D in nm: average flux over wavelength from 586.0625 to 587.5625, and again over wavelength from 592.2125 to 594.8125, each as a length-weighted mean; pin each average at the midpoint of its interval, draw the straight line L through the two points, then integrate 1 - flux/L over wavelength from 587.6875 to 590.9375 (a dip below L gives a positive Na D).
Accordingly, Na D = 0.165 nm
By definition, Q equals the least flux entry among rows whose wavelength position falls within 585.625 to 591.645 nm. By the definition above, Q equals 142.7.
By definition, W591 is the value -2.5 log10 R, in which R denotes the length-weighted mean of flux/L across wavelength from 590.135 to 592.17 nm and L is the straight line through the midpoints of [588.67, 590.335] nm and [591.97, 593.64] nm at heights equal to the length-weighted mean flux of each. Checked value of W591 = -0.06 mag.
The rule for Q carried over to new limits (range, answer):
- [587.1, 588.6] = 148.6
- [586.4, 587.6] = 180.4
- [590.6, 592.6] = 159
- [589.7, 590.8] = 176.5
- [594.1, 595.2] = 147.7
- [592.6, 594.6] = 153.5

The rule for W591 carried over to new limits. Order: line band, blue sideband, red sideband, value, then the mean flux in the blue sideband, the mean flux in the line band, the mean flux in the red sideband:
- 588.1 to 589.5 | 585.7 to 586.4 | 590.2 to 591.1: 0.16 mag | 173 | 157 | 189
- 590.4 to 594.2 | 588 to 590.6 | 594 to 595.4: -0.06 mag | 169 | 178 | 168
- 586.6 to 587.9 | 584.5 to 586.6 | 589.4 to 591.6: -0.13 mag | 177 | 201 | 182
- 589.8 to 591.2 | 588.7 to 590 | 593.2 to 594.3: -0.10 mag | 165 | 186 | 180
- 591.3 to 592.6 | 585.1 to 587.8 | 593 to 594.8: 0.04 mag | 188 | 171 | 175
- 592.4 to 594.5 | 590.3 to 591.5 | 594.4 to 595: -0.08 mag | 186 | 178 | 156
